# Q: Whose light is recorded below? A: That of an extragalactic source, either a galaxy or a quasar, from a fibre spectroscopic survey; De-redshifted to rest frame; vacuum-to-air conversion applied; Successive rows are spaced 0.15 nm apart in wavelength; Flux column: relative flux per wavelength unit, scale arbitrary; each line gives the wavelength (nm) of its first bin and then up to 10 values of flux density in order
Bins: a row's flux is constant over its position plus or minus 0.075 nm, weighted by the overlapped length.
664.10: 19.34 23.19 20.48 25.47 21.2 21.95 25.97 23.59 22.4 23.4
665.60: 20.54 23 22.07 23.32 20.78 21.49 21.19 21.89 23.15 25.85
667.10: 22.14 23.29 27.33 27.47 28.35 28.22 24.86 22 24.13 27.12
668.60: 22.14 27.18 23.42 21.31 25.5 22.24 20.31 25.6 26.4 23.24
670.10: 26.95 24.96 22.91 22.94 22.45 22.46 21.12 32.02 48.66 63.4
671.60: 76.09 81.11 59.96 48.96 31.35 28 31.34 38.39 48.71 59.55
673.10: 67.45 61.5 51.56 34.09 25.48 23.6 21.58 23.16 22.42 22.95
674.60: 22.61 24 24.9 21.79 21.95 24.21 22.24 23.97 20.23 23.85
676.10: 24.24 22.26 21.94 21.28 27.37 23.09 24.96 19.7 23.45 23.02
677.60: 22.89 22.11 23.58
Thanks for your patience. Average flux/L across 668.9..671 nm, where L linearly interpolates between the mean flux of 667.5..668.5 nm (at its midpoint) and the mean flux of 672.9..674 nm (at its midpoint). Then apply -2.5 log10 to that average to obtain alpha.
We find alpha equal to 0.35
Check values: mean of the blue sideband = 26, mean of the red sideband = 44.2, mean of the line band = 23.5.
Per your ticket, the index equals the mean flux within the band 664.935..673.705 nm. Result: 31.6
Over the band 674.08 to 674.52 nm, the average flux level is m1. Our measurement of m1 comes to 22.8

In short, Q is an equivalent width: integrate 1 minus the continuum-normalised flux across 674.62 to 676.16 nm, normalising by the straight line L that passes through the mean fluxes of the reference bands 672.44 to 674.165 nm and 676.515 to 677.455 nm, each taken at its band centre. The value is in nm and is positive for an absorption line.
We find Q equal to 0.39 nm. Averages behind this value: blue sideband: 41.2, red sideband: 23.4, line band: 23.1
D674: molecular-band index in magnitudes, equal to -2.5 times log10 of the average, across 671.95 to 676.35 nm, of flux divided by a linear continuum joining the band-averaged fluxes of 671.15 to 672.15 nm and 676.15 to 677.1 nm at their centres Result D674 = 0.30 mag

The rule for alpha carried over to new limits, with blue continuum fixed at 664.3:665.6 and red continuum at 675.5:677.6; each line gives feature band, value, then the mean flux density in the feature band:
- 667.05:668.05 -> -0.14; 26.1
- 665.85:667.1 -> 0.02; 22.5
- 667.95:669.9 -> -0.05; 24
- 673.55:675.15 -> -0.04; 23.7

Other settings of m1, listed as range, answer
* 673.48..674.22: 25.5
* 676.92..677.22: 22.4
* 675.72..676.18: 22.8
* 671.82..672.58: 40.2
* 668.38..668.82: 25.4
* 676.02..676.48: 22.8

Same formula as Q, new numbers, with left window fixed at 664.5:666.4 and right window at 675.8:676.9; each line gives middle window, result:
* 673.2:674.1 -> -0.47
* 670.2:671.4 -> -0.26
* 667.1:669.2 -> -0.21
